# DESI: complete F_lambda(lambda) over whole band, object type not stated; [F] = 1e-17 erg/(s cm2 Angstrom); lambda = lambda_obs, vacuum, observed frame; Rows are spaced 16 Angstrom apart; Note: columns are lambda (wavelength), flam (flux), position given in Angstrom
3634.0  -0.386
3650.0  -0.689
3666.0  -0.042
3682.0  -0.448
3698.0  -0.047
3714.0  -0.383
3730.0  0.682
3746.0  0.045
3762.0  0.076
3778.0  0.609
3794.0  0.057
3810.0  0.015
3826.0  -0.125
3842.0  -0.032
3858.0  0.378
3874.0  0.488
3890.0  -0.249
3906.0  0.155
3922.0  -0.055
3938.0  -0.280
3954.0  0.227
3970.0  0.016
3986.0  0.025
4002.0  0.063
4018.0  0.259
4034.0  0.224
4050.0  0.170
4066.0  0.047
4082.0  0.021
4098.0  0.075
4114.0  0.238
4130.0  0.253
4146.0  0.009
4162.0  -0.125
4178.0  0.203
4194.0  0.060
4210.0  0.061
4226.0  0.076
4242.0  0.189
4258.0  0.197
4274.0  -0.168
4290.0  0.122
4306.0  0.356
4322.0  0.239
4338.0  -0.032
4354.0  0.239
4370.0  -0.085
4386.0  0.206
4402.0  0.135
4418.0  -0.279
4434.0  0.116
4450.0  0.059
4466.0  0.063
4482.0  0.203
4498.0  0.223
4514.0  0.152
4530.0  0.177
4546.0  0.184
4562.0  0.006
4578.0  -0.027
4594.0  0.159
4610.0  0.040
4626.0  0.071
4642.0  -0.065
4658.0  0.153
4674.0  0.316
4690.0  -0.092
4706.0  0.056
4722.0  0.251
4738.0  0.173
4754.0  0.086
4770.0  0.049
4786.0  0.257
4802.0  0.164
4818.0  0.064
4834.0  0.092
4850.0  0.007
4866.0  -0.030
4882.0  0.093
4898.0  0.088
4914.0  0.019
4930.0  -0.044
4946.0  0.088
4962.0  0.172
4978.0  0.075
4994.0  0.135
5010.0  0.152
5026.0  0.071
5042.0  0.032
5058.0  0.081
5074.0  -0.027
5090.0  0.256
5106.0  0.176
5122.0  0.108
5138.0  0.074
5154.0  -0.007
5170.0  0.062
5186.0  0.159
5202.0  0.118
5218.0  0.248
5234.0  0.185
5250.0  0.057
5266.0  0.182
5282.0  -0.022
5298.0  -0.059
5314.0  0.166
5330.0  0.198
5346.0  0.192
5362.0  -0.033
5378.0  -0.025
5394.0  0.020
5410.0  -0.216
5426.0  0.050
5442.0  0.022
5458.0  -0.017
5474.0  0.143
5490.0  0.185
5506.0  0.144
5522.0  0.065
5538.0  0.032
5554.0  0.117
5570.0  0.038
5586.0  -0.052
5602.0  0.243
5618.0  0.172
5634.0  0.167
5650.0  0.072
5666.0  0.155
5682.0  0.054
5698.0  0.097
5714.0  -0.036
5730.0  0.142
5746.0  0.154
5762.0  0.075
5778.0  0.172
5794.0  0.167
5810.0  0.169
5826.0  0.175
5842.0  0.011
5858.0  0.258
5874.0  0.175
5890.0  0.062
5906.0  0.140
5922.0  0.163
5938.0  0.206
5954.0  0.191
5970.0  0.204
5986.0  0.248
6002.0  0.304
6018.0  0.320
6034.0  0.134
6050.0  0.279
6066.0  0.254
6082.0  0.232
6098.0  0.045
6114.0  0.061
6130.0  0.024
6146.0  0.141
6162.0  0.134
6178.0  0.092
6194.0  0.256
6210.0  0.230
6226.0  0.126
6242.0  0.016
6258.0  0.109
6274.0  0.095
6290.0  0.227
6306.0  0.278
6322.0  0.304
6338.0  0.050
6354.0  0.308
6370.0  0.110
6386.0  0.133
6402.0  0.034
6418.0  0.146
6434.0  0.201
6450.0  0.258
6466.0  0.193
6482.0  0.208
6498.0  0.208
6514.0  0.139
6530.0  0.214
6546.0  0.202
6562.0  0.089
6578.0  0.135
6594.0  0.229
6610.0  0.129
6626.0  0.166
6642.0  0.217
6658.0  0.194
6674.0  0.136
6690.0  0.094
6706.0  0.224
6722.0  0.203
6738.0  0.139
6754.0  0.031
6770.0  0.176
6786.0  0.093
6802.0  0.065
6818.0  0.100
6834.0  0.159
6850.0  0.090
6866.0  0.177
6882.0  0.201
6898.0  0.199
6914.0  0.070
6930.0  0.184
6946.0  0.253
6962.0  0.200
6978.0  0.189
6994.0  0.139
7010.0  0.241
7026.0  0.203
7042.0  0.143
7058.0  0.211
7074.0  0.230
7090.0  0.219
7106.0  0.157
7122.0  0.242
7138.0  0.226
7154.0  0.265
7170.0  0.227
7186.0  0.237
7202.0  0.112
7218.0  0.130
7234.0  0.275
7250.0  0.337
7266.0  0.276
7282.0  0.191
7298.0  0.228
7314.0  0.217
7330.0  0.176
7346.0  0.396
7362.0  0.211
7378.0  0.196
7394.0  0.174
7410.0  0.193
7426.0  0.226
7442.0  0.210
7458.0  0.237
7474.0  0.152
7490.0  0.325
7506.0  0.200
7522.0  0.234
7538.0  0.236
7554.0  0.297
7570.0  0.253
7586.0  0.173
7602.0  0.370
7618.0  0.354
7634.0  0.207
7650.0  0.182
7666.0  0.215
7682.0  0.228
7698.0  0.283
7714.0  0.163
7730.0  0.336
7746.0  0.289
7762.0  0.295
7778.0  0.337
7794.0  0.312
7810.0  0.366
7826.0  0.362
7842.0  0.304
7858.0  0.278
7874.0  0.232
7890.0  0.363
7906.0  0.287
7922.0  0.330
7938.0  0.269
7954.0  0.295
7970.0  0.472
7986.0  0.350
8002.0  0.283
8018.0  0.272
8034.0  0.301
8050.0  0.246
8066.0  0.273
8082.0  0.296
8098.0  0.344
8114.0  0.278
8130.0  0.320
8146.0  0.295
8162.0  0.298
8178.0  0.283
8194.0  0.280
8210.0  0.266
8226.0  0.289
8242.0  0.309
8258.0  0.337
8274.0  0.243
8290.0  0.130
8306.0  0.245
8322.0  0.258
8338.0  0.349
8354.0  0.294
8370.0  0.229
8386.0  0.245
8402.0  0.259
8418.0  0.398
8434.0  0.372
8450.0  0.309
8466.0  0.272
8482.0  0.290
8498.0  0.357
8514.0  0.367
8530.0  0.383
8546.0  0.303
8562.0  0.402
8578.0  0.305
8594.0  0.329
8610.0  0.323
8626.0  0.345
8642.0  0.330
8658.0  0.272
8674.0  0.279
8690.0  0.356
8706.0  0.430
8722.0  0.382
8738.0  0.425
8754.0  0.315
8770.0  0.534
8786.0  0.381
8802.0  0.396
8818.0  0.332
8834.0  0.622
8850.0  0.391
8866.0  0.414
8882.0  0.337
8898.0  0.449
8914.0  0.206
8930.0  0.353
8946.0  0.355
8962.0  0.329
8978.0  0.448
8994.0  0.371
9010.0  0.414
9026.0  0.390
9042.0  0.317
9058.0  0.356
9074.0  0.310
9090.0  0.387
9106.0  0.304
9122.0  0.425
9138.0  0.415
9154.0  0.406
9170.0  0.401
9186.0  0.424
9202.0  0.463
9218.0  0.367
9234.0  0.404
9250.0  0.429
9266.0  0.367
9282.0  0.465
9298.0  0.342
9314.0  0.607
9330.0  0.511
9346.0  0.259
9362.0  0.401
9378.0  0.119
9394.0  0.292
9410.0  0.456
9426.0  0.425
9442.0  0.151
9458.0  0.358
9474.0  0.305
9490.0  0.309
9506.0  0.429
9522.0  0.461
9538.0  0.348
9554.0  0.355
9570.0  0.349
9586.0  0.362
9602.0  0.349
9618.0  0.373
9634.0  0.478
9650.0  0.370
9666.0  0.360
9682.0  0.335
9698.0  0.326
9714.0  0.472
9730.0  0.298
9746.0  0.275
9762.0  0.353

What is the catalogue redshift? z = 0.93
